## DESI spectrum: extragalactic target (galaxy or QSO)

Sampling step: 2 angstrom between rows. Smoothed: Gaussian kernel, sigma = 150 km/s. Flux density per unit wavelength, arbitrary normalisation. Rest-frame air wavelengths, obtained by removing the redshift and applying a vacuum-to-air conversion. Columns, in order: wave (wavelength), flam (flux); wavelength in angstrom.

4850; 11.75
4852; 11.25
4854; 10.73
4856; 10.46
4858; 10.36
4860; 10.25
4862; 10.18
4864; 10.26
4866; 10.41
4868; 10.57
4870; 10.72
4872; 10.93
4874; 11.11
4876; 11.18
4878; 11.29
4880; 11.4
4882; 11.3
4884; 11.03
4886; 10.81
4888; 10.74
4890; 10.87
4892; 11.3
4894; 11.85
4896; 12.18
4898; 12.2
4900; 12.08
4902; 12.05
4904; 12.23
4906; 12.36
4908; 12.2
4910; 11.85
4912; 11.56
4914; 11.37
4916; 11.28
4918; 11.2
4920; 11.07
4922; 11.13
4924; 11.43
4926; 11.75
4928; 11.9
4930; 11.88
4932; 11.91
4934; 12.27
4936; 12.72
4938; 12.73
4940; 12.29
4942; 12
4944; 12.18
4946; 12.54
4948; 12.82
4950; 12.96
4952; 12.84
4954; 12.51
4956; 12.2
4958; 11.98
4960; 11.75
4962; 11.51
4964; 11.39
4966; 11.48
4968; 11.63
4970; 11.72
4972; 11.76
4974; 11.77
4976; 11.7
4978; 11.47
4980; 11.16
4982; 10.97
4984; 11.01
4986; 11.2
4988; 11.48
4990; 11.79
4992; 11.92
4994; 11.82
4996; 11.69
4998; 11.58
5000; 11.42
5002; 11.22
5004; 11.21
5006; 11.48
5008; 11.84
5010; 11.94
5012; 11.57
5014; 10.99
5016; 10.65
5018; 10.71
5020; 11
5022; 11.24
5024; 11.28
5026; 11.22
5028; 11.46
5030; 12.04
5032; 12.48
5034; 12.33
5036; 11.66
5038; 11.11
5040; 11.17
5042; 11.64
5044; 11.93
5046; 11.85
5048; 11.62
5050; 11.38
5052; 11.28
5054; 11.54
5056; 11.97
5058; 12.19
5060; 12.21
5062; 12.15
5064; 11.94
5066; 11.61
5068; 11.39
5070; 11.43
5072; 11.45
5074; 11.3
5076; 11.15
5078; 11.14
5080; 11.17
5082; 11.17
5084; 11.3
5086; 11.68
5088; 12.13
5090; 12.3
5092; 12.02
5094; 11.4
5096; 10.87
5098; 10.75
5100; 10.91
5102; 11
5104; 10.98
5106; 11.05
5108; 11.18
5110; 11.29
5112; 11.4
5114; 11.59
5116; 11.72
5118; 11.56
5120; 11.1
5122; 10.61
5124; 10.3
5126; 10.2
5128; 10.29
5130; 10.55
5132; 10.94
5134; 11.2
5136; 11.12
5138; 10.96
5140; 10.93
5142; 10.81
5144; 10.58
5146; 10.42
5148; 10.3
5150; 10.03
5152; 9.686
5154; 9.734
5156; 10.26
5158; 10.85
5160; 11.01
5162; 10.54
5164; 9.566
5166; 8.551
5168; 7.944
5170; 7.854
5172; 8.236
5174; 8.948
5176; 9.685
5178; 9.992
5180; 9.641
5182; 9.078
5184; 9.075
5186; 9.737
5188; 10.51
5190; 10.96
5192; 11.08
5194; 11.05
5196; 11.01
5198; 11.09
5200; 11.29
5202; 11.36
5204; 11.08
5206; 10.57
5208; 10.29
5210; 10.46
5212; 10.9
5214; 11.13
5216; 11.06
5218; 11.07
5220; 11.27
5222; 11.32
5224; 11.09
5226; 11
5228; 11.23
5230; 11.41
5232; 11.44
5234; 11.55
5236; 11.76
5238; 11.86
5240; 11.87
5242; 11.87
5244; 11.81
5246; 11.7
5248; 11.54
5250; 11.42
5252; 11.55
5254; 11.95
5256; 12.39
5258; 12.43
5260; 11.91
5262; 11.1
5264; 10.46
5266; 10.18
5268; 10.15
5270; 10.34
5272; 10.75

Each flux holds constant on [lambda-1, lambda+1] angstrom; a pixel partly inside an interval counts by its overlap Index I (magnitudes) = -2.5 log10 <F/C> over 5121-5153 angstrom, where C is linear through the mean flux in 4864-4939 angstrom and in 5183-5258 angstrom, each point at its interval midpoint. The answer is 0.072 mag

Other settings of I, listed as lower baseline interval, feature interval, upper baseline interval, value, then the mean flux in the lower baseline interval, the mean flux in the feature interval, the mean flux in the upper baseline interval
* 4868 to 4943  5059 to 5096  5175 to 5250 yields -0.033 mag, 11.6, 11.6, 10.9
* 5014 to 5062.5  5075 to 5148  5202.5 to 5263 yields 0.040 mag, 11.6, 11.1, 11.4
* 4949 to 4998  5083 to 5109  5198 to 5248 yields 0.015 mag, 11.7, 11.4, 11.3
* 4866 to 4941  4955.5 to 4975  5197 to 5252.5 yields -0.018 mag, 11.6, 11.7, 11.3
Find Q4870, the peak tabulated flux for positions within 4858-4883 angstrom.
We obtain 11.4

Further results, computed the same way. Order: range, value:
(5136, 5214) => 11.36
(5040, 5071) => 12.21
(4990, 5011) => 11.94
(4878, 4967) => 12.96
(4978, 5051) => 12.48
